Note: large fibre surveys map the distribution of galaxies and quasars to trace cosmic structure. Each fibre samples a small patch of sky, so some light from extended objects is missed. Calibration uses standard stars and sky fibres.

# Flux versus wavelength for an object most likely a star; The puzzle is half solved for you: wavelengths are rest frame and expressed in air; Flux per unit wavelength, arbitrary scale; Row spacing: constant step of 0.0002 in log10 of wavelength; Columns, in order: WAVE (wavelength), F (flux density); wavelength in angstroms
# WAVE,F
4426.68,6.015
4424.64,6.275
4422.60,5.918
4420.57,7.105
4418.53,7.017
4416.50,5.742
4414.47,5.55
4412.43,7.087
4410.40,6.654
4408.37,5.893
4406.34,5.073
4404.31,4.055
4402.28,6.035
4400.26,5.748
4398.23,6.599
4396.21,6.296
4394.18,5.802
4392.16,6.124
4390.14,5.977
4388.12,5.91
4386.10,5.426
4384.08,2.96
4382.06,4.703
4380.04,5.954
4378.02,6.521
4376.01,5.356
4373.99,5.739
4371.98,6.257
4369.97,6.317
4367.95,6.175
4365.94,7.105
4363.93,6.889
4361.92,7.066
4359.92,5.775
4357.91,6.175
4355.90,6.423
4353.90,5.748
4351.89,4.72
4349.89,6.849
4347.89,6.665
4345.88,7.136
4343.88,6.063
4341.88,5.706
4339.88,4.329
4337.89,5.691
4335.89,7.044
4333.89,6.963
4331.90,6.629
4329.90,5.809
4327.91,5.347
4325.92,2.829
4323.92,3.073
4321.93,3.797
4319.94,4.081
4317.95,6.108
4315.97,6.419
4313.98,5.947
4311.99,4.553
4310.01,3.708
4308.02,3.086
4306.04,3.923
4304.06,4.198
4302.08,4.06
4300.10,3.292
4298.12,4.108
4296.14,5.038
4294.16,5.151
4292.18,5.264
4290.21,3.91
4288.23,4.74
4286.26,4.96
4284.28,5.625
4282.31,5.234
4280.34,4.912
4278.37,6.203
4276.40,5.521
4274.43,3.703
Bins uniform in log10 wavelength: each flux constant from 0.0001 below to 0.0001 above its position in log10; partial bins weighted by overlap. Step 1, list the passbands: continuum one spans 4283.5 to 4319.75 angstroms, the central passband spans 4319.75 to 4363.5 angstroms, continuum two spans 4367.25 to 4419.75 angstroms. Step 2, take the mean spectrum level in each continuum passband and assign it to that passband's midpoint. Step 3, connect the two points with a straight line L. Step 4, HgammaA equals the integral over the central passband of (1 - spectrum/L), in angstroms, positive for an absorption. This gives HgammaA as -4.3 angstroms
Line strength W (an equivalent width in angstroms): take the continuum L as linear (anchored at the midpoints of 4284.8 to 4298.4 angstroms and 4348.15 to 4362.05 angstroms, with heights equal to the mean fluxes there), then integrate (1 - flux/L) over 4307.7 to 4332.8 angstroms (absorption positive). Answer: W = 2.9 angstroms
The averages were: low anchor 4.8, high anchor 6.08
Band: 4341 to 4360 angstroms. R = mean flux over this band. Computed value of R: 6.14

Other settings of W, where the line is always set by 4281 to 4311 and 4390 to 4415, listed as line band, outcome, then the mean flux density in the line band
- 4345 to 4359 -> -2.8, 6.23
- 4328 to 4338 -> -2.9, 6.39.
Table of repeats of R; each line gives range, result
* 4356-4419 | 5.93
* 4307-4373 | 5.65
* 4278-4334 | 4.74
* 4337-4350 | 6.01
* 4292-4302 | 4.47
